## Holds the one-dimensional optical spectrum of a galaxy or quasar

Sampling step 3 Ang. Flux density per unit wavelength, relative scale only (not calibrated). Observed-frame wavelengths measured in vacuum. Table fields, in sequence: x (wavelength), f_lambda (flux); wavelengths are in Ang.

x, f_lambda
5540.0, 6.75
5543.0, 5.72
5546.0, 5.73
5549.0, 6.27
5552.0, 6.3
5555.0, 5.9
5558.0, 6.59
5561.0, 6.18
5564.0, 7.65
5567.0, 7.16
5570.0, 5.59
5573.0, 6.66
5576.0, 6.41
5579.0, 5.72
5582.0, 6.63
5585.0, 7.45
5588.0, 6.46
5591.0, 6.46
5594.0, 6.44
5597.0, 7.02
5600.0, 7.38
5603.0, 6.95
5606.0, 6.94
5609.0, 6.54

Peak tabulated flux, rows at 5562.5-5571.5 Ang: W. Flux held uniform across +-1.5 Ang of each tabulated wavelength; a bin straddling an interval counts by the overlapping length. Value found 7.65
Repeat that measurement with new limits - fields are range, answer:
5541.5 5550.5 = 6.27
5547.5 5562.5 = 6.59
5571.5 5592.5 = 7.45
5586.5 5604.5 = 7.38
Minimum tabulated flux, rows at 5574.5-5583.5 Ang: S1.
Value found 5.72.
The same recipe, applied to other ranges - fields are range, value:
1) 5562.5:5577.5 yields 5.59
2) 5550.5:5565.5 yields 5.9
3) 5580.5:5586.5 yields 6.63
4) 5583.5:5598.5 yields 6.44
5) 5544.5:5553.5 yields 5.73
